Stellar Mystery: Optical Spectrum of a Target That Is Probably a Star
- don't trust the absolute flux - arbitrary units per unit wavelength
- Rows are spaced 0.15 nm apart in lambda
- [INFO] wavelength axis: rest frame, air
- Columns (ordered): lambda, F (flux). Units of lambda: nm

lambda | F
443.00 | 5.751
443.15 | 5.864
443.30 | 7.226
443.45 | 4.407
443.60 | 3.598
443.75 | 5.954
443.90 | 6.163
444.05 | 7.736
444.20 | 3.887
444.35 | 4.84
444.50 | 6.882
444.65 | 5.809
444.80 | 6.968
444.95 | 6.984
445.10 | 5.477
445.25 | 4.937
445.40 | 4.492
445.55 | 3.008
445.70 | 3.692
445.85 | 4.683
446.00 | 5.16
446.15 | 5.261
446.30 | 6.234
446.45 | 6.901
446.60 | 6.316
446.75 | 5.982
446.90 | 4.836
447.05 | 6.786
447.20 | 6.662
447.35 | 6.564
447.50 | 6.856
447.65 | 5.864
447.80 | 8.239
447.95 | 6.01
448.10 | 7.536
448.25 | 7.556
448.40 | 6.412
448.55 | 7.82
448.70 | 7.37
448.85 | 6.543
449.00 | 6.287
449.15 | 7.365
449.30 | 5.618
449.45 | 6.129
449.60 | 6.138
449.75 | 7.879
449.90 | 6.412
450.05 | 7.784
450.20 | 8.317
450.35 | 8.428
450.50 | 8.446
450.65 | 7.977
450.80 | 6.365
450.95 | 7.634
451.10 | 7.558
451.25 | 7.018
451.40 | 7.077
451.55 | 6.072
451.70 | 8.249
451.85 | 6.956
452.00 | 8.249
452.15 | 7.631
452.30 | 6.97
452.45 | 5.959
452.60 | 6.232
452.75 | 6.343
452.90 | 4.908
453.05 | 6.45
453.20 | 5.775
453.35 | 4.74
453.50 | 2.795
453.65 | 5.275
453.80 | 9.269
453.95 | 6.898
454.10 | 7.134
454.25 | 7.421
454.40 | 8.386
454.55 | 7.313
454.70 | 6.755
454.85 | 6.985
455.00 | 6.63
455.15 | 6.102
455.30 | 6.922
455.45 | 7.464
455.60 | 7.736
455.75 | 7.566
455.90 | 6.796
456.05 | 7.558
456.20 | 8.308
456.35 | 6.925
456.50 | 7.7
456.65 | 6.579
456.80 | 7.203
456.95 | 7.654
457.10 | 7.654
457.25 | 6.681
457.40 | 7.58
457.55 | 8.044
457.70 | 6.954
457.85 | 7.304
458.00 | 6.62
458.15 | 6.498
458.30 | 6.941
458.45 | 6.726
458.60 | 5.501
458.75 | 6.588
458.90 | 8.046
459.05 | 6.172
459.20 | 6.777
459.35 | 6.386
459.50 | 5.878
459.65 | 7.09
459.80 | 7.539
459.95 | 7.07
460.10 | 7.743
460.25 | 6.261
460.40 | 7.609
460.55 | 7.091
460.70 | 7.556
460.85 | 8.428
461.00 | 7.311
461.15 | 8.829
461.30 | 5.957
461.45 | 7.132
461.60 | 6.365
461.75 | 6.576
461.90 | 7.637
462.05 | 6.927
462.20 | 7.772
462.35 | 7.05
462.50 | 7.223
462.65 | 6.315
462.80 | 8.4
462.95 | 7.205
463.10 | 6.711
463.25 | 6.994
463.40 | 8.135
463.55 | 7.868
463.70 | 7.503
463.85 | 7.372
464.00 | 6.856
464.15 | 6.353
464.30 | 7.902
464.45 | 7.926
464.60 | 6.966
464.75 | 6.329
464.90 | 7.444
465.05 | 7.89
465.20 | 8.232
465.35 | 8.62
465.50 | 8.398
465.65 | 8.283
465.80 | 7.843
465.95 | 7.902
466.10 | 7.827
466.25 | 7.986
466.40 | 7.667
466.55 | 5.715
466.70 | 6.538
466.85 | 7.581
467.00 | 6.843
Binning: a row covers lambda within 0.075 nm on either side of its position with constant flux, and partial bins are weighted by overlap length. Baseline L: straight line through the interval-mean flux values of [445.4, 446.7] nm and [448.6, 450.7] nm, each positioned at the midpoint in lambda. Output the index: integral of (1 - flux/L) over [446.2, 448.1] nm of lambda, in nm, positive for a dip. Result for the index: -0.23 nm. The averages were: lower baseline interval 5.13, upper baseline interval 7.19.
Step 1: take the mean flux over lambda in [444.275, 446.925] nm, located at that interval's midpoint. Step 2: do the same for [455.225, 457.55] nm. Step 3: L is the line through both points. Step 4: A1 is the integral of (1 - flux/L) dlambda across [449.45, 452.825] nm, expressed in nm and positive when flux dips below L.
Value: -0.41 nm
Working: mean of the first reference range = 5.48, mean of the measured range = 7.23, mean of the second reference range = 7.38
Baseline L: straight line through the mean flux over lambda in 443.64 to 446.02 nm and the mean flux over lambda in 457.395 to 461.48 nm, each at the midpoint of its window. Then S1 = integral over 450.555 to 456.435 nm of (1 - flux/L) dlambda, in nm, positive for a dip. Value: -0.477 nm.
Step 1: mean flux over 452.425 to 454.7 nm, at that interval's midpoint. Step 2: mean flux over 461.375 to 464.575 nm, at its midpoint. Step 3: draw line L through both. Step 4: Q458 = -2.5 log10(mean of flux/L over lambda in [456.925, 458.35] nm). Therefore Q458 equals -0.07 mag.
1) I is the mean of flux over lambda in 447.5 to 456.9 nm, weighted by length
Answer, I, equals 6.97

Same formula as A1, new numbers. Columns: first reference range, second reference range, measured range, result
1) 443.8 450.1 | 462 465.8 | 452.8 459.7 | 0.057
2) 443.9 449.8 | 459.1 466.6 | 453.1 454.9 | 0.034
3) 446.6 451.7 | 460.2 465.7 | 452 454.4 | 0.240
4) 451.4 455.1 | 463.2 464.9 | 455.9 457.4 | -0.108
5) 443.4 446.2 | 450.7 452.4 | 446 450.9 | -0.370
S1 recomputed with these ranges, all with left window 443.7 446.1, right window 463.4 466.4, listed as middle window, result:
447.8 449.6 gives -0.30 nm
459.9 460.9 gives -0.03 nm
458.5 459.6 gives 0.08 nm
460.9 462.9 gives 0.03 nm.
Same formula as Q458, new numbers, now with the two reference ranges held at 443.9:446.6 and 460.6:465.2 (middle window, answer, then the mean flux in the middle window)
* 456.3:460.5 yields -0.022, 6.99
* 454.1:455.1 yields -0.119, 7.21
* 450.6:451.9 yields -0.176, 7.2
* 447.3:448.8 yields -0.208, 7.02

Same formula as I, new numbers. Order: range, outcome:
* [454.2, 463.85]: 7.17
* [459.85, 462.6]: 7.25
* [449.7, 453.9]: 6.88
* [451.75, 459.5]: 6.86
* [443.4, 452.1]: 6.43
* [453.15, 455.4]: 6.58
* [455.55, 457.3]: 7.37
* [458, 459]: 6.7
